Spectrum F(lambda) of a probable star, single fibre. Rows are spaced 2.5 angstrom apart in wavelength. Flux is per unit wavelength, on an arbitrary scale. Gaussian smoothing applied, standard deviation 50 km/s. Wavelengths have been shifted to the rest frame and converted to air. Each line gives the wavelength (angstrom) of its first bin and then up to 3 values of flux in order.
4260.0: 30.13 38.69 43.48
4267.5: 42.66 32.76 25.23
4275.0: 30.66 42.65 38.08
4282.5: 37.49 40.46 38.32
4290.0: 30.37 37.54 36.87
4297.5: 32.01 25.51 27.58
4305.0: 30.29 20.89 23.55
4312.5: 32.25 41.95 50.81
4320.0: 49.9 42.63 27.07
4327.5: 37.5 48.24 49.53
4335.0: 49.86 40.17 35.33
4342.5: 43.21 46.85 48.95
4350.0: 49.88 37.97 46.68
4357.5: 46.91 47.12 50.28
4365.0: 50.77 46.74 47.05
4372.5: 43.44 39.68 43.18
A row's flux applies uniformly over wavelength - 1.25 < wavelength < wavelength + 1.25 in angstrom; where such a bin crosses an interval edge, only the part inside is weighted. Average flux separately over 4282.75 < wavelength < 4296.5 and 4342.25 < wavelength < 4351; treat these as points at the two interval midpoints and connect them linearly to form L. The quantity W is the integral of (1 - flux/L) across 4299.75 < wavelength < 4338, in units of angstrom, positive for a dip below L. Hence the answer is 4.5 angstrom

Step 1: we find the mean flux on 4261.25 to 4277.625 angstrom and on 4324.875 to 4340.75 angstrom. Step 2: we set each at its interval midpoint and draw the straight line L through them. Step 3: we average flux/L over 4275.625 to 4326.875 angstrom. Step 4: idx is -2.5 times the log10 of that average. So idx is 0.114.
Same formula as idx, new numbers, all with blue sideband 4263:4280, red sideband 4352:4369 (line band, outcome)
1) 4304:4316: 0.359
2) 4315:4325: -0.057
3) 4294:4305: 0.294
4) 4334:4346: 0.043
